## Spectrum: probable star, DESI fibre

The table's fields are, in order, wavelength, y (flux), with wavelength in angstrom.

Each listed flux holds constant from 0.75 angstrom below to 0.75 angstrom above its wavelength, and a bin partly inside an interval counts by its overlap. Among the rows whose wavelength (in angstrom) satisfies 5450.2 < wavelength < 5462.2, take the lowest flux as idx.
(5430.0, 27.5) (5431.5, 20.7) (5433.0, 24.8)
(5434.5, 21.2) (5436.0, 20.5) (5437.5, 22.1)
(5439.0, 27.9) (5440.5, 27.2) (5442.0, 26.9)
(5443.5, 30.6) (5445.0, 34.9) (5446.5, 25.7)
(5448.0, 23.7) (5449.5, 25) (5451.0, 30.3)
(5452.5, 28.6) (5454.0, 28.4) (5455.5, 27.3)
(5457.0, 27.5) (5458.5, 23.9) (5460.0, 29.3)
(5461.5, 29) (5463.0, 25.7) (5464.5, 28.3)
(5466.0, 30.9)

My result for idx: 23.9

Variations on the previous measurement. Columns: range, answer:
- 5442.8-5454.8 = 23.7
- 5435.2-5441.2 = 20.5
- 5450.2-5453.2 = 28.6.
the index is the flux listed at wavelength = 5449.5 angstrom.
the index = 25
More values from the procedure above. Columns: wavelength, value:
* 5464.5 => 28.3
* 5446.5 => 25.7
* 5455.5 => 27.3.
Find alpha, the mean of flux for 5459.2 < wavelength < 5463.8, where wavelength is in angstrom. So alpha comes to 28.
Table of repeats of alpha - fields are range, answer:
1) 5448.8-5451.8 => 27.7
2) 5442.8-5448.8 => 28.7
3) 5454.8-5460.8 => 27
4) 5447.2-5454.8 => 27.2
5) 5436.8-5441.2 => 25.8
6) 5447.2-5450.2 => 24.4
